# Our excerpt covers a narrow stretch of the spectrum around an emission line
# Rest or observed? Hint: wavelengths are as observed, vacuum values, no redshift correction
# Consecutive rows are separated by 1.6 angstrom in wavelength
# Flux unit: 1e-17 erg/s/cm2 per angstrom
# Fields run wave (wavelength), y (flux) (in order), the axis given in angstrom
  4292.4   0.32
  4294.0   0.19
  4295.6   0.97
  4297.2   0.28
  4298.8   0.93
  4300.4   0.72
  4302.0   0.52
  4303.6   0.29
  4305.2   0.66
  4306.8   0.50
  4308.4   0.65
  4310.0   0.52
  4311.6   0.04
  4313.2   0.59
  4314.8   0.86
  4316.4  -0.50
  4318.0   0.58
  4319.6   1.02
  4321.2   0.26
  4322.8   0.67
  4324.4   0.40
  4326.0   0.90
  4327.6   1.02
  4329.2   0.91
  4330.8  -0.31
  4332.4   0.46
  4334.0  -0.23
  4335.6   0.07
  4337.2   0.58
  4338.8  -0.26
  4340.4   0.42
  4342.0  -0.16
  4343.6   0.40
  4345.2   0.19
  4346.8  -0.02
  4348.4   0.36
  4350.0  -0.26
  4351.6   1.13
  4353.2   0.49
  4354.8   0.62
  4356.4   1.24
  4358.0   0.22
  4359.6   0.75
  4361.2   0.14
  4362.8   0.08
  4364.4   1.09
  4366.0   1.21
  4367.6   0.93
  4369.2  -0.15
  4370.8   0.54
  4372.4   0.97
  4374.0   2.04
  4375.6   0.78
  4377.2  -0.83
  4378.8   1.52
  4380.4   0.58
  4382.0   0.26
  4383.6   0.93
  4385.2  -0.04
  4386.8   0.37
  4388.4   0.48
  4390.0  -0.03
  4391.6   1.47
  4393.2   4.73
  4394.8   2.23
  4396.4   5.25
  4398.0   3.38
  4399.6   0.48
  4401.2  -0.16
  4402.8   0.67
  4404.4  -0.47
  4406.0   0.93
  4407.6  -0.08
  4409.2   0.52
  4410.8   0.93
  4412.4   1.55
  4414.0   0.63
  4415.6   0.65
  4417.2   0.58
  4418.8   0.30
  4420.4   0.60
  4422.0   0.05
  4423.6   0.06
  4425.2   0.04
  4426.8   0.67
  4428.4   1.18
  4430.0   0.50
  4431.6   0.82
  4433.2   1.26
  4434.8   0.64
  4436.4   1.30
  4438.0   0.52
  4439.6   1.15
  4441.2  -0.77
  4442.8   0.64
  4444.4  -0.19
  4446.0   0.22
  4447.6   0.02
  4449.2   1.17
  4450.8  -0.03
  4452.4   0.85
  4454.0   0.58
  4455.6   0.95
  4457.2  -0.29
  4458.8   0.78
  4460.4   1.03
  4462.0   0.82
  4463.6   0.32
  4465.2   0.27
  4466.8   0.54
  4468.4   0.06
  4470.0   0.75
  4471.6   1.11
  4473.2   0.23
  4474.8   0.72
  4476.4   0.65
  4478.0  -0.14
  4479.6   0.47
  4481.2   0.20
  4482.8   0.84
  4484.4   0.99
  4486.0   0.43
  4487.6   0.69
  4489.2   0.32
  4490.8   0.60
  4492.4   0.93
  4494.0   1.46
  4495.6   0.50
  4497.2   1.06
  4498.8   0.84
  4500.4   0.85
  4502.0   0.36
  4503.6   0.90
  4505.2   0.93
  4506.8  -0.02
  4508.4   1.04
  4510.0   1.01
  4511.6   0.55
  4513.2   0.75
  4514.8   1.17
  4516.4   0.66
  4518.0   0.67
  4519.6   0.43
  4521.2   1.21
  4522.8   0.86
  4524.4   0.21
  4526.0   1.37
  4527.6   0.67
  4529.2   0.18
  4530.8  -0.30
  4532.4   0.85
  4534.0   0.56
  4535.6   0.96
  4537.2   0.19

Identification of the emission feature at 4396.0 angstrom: [O II] 3727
